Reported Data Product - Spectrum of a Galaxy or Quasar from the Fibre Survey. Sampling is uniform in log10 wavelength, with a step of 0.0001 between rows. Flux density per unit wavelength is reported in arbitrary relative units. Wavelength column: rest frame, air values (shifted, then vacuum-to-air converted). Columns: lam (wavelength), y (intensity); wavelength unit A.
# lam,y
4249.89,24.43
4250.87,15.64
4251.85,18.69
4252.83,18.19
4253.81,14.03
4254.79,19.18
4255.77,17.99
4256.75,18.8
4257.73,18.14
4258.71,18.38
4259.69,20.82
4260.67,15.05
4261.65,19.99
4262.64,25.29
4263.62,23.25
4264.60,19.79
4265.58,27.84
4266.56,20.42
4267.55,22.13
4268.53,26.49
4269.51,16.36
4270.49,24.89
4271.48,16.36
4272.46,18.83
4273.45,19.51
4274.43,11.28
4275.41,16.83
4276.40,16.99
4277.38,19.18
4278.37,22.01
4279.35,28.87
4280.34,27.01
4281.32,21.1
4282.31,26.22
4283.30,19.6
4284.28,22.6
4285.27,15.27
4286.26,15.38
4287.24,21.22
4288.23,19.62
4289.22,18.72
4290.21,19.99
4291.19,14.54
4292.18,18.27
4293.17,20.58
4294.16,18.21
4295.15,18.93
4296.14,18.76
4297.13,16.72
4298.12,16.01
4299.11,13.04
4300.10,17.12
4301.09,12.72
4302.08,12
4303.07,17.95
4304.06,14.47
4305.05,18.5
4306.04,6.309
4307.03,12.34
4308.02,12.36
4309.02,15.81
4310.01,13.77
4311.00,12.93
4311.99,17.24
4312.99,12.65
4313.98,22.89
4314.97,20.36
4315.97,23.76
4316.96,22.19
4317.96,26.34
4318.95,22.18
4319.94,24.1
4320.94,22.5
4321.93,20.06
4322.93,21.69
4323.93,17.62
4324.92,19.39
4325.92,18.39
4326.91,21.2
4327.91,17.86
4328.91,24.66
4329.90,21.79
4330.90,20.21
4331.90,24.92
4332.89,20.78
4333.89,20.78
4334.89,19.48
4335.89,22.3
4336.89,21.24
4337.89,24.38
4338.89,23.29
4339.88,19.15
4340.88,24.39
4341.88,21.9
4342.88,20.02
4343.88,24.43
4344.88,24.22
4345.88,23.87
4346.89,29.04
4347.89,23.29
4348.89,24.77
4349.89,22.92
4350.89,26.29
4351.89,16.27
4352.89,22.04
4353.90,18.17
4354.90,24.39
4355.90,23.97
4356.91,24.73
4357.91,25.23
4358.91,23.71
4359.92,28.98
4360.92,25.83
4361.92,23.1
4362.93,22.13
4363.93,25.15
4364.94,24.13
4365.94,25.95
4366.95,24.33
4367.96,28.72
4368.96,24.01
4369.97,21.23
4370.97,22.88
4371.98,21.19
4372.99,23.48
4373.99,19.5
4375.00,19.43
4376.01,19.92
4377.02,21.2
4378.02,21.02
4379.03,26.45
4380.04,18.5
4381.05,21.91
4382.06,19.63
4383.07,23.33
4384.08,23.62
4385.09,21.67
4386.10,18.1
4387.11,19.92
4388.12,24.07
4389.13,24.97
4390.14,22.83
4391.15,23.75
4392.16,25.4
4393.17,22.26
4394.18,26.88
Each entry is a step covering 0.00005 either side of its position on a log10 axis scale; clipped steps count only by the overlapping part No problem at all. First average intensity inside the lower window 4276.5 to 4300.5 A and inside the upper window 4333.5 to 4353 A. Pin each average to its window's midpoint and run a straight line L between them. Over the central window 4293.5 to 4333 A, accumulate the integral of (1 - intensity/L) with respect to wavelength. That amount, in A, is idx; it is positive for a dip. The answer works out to 5.2 A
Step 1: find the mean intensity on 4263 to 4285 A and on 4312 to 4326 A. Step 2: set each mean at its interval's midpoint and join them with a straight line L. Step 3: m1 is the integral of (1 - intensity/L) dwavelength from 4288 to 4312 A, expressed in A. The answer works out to 6.0 A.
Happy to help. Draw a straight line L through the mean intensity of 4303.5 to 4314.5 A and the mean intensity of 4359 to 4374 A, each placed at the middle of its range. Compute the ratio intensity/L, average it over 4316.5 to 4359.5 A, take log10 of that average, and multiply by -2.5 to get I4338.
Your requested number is -0.16 mag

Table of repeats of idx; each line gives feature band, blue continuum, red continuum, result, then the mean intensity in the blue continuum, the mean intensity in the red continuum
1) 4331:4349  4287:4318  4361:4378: -2.2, 16.9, 22.9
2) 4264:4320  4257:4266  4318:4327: 6.0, 20.8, 21.1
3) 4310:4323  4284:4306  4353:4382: -1.0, 17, 23.1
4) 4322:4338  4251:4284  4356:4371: 1.5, 20.3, 24.7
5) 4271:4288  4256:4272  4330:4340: 0.9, 20.8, 21.8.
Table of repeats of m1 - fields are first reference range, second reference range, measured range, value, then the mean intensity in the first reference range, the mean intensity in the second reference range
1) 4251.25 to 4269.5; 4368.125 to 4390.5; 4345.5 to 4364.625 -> -2.12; 20.1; 21.9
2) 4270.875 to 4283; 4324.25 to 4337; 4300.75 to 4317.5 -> 3.95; 20.4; 21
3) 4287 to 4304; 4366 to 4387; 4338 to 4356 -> -2.36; 17.2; 22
